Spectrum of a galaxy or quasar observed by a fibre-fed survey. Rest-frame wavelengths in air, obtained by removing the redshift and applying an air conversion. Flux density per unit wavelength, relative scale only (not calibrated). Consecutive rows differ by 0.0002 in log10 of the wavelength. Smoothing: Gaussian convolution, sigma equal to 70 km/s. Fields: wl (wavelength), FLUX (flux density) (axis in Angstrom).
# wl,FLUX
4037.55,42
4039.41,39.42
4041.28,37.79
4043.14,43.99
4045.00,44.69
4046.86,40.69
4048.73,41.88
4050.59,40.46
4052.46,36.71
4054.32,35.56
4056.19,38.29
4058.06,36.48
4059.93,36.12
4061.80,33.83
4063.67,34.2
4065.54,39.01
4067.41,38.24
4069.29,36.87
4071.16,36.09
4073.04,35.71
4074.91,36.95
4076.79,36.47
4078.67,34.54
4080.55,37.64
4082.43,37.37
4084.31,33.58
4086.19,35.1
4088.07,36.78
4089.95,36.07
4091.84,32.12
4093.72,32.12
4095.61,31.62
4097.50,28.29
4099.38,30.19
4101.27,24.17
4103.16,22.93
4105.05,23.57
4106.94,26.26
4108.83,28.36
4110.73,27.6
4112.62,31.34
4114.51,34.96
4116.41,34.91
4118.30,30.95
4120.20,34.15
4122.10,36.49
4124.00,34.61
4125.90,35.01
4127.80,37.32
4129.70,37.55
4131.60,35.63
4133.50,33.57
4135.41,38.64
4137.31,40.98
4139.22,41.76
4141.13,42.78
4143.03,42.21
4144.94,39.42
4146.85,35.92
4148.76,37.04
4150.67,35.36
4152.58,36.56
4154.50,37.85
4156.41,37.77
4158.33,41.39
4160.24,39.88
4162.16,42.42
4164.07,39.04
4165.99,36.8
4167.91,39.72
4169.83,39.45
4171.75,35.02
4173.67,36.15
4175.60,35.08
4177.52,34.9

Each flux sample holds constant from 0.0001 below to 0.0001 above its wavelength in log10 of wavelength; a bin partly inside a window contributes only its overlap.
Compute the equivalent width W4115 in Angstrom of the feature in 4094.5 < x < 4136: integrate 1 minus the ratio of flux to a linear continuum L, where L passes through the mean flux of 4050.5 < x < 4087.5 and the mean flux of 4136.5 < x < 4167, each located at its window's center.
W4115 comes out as 6.9 Angstrom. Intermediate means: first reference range 36.4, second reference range 39.2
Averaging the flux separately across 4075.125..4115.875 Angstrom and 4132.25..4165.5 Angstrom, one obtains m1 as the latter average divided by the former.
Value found 1.23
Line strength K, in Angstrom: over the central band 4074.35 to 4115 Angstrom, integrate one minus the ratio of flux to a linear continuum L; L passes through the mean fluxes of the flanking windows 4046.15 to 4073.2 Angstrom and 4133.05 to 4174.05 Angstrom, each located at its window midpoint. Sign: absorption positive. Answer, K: 6.7 Angstrom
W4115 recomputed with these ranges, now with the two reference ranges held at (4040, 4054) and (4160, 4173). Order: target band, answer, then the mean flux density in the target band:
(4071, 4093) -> 2.4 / 35.7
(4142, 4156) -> 0.5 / 37.8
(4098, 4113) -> 4.9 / 26.7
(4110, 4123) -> 2.2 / 33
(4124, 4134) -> 0.9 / 35.8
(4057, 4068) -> 1.1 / 36.3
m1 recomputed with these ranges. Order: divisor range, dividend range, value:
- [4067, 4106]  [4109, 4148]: 1.09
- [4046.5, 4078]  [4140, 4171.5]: 1.05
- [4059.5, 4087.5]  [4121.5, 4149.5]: 1.05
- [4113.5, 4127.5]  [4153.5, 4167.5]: 1.14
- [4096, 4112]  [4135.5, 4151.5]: 1.48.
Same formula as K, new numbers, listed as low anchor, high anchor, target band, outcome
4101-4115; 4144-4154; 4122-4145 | -3.37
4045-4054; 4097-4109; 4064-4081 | -1.33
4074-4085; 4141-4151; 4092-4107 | 3.73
